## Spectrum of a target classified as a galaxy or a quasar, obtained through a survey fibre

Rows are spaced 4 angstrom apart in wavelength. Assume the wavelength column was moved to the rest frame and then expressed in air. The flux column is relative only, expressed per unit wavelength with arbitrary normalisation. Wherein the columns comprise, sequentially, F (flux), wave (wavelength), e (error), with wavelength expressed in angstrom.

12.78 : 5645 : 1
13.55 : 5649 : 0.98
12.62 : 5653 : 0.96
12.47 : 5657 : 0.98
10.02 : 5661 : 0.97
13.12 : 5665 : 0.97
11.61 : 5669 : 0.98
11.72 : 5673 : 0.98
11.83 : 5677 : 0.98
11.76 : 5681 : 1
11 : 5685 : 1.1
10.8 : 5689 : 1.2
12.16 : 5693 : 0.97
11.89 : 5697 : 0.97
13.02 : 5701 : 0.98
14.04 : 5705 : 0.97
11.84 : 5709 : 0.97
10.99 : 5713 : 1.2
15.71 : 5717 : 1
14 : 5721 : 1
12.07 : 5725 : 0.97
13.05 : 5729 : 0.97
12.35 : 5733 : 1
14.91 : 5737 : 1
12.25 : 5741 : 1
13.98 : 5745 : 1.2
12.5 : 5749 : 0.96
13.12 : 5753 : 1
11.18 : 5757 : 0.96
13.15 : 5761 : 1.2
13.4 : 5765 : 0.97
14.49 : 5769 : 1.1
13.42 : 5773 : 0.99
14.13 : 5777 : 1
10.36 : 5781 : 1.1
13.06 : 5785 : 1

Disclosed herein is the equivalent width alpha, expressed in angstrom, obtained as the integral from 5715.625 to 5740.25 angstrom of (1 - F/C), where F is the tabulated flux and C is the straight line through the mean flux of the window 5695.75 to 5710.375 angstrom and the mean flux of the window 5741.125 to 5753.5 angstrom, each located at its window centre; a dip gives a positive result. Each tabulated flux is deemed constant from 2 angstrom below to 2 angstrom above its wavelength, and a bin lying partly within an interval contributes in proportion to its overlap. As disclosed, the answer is -1.2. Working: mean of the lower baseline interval 12.8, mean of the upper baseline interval 13.1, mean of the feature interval 13.6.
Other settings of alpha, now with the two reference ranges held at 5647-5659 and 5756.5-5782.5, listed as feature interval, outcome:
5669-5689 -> 2.18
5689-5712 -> 1.02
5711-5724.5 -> -0.46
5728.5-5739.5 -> -0.39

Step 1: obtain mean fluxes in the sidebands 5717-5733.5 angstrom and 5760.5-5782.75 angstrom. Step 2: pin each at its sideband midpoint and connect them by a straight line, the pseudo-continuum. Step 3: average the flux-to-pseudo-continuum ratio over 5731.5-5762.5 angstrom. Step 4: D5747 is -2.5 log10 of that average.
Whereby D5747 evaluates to 0.02 mag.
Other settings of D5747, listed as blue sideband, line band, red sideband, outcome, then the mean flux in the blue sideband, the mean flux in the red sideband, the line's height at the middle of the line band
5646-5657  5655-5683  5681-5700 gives 0.048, 12.9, 11.6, 12.3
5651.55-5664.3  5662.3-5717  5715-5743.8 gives 0.041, 11.8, 13.5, 12.6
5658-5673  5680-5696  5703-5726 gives 0.083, 11.7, 13.2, 12.3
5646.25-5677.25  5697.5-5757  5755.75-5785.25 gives -0.035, 12.1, 12.9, 12.6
